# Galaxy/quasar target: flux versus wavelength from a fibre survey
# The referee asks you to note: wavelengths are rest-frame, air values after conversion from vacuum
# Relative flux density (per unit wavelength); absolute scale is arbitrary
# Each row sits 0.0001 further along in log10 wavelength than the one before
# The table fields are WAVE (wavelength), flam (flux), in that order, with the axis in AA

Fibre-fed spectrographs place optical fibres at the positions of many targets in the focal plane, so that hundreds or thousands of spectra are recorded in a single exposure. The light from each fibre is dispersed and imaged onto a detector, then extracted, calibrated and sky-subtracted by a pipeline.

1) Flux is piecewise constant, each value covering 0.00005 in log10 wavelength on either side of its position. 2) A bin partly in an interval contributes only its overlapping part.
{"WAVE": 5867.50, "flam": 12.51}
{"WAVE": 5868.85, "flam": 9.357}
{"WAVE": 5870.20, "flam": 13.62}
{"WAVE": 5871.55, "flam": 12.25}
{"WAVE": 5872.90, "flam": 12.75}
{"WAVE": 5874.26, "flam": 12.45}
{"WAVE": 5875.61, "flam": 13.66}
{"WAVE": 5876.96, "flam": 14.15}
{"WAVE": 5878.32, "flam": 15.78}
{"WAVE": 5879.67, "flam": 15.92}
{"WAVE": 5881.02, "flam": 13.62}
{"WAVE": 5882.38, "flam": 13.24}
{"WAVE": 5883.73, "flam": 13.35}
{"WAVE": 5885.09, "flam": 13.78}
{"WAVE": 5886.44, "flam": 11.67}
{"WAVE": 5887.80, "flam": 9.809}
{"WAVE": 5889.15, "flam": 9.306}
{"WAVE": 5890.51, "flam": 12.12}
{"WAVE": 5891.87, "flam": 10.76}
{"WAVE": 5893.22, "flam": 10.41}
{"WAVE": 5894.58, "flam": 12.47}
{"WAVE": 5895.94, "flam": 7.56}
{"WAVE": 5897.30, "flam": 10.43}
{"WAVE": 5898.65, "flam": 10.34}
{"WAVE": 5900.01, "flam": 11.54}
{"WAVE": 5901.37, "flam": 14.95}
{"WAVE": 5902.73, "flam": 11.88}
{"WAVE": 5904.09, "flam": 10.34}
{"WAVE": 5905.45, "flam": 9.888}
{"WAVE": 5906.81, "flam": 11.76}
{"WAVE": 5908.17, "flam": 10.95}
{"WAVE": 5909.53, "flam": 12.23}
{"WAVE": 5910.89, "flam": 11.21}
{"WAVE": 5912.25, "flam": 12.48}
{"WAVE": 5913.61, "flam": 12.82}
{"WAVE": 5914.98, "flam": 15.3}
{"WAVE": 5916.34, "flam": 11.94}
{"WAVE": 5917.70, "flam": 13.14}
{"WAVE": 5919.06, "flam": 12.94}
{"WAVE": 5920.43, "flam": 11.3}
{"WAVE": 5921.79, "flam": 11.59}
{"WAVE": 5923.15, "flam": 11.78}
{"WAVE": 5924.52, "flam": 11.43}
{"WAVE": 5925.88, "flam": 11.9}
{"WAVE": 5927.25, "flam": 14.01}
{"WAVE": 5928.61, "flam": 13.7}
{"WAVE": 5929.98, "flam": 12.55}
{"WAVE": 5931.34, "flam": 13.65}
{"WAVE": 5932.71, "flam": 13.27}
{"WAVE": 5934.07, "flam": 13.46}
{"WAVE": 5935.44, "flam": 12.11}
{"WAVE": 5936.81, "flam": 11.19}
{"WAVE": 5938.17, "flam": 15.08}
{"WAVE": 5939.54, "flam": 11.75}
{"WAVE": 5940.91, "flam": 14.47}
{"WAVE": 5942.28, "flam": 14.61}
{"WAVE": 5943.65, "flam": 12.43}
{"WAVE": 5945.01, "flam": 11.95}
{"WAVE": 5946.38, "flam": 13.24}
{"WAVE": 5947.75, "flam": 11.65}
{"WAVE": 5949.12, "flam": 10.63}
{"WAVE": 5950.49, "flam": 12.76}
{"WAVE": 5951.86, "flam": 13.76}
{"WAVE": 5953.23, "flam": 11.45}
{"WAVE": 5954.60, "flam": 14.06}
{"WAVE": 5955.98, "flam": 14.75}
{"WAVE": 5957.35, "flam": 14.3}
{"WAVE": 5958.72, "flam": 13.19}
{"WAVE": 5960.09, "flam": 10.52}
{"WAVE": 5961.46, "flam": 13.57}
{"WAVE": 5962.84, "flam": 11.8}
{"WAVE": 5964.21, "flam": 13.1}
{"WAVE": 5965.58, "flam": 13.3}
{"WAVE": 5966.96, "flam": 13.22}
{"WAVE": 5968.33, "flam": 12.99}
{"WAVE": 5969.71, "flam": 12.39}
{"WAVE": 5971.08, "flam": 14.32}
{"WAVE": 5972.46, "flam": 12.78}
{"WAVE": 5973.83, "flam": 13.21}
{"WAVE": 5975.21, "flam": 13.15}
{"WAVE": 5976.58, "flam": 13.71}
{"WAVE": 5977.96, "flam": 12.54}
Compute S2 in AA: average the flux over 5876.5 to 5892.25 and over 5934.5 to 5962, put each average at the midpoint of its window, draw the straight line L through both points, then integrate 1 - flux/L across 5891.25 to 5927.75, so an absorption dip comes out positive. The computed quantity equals 3.1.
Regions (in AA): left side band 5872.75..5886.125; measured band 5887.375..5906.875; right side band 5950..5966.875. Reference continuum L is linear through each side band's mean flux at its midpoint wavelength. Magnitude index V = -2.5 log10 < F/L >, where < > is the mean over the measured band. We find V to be 0.25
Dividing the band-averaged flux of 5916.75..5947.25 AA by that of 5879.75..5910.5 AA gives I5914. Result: 1.1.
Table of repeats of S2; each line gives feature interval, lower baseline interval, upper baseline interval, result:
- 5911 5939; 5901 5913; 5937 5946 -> -0.6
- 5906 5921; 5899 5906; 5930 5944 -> -0.2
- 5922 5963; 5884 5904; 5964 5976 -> -1.2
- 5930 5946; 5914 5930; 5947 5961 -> -0.5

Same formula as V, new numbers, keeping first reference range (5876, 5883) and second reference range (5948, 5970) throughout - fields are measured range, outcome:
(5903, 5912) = 0.239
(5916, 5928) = 0.115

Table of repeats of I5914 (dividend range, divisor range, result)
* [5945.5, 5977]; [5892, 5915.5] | 1.12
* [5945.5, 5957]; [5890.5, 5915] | 1.12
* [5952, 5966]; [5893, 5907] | 1.18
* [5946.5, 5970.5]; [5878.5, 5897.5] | 1.08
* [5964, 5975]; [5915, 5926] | 1.08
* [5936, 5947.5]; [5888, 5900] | 1.24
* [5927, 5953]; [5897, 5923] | 1.08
